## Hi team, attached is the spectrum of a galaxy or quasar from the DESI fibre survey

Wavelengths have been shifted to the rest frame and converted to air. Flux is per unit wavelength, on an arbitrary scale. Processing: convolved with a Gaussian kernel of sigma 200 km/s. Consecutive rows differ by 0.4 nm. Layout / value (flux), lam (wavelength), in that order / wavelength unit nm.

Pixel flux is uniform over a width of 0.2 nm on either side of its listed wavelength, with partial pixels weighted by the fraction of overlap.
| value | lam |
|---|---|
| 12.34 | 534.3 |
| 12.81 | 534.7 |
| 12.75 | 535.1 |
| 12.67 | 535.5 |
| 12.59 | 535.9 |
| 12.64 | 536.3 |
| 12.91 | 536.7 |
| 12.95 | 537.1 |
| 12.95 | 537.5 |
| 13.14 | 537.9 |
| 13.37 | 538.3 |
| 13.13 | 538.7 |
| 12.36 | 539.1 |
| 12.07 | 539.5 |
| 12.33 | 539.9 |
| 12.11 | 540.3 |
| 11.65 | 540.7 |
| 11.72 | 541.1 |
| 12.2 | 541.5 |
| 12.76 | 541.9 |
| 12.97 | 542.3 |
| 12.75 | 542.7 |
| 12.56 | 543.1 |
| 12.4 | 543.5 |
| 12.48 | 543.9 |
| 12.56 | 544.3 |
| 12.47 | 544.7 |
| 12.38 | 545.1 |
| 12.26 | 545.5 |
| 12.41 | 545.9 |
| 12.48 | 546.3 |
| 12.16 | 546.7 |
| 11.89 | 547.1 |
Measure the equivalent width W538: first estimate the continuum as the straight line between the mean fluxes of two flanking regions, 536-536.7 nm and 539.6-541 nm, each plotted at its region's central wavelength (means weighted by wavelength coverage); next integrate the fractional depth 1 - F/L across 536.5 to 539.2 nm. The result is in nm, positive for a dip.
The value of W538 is -0.12 nm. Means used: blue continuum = 12.7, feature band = 13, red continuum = 12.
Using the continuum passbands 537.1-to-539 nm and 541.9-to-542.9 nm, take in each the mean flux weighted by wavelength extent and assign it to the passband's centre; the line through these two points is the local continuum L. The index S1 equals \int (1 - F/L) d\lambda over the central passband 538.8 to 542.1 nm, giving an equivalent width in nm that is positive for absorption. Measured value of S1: 0.20 nm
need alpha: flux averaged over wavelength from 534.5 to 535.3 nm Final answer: 12.8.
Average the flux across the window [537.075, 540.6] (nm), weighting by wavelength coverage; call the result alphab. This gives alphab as 12.7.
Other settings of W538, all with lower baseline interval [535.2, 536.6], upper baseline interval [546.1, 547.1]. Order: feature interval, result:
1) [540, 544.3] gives 0.01 nm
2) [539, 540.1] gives 0.02 nm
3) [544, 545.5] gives -0.02 nm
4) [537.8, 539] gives -0.06 nm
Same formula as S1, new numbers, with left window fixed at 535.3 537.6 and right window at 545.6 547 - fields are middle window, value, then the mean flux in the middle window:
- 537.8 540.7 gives 0.02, 12.6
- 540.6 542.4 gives 0.04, 12.3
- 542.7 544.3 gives -0.01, 12.5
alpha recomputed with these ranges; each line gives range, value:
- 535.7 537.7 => 12.8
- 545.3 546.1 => 12.3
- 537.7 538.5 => 13.3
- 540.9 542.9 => 12.5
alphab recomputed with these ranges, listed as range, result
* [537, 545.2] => 12.5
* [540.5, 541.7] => 11.9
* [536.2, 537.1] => 12.8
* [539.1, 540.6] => 12.2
